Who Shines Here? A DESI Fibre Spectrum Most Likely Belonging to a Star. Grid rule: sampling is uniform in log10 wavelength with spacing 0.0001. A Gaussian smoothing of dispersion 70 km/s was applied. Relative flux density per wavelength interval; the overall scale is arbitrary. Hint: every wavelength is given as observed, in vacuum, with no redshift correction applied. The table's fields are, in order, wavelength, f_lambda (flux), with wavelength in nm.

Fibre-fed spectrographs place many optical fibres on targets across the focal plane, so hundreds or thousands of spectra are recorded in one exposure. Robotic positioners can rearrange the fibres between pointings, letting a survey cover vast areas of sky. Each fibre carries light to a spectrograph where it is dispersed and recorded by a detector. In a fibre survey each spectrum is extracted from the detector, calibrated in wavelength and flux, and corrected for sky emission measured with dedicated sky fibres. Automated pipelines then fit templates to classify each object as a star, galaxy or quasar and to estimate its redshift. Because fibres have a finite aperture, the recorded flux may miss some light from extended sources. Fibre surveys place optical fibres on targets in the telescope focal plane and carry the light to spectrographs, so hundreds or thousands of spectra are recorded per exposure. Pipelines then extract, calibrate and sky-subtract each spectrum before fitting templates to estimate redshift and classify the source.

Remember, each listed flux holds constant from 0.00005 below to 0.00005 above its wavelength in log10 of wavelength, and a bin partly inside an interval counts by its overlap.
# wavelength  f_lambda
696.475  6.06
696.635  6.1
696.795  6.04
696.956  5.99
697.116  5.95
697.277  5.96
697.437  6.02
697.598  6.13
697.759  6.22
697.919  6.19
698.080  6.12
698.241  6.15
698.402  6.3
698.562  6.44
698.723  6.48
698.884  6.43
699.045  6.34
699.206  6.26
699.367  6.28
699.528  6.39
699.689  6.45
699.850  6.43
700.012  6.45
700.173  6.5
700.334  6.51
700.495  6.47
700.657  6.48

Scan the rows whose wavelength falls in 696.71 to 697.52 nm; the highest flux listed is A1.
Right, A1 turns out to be 6.04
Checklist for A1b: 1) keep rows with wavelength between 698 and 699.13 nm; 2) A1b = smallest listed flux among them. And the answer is 6.12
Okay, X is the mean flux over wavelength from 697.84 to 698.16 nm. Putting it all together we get 6.15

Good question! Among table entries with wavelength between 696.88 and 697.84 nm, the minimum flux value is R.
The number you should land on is 5.95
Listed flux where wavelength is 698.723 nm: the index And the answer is 6.48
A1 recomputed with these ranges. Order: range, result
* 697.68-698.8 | 6.48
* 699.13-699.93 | 6.45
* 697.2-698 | 6.22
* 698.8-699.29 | 6.43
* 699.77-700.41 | 6.51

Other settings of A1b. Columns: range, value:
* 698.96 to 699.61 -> 6.26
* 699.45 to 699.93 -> 6.39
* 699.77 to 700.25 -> 6.43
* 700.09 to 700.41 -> 6.5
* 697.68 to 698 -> 6.19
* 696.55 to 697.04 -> 5.99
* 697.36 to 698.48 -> 6.02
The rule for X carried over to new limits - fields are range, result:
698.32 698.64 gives 6.38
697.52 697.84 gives 6.18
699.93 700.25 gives 6.46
